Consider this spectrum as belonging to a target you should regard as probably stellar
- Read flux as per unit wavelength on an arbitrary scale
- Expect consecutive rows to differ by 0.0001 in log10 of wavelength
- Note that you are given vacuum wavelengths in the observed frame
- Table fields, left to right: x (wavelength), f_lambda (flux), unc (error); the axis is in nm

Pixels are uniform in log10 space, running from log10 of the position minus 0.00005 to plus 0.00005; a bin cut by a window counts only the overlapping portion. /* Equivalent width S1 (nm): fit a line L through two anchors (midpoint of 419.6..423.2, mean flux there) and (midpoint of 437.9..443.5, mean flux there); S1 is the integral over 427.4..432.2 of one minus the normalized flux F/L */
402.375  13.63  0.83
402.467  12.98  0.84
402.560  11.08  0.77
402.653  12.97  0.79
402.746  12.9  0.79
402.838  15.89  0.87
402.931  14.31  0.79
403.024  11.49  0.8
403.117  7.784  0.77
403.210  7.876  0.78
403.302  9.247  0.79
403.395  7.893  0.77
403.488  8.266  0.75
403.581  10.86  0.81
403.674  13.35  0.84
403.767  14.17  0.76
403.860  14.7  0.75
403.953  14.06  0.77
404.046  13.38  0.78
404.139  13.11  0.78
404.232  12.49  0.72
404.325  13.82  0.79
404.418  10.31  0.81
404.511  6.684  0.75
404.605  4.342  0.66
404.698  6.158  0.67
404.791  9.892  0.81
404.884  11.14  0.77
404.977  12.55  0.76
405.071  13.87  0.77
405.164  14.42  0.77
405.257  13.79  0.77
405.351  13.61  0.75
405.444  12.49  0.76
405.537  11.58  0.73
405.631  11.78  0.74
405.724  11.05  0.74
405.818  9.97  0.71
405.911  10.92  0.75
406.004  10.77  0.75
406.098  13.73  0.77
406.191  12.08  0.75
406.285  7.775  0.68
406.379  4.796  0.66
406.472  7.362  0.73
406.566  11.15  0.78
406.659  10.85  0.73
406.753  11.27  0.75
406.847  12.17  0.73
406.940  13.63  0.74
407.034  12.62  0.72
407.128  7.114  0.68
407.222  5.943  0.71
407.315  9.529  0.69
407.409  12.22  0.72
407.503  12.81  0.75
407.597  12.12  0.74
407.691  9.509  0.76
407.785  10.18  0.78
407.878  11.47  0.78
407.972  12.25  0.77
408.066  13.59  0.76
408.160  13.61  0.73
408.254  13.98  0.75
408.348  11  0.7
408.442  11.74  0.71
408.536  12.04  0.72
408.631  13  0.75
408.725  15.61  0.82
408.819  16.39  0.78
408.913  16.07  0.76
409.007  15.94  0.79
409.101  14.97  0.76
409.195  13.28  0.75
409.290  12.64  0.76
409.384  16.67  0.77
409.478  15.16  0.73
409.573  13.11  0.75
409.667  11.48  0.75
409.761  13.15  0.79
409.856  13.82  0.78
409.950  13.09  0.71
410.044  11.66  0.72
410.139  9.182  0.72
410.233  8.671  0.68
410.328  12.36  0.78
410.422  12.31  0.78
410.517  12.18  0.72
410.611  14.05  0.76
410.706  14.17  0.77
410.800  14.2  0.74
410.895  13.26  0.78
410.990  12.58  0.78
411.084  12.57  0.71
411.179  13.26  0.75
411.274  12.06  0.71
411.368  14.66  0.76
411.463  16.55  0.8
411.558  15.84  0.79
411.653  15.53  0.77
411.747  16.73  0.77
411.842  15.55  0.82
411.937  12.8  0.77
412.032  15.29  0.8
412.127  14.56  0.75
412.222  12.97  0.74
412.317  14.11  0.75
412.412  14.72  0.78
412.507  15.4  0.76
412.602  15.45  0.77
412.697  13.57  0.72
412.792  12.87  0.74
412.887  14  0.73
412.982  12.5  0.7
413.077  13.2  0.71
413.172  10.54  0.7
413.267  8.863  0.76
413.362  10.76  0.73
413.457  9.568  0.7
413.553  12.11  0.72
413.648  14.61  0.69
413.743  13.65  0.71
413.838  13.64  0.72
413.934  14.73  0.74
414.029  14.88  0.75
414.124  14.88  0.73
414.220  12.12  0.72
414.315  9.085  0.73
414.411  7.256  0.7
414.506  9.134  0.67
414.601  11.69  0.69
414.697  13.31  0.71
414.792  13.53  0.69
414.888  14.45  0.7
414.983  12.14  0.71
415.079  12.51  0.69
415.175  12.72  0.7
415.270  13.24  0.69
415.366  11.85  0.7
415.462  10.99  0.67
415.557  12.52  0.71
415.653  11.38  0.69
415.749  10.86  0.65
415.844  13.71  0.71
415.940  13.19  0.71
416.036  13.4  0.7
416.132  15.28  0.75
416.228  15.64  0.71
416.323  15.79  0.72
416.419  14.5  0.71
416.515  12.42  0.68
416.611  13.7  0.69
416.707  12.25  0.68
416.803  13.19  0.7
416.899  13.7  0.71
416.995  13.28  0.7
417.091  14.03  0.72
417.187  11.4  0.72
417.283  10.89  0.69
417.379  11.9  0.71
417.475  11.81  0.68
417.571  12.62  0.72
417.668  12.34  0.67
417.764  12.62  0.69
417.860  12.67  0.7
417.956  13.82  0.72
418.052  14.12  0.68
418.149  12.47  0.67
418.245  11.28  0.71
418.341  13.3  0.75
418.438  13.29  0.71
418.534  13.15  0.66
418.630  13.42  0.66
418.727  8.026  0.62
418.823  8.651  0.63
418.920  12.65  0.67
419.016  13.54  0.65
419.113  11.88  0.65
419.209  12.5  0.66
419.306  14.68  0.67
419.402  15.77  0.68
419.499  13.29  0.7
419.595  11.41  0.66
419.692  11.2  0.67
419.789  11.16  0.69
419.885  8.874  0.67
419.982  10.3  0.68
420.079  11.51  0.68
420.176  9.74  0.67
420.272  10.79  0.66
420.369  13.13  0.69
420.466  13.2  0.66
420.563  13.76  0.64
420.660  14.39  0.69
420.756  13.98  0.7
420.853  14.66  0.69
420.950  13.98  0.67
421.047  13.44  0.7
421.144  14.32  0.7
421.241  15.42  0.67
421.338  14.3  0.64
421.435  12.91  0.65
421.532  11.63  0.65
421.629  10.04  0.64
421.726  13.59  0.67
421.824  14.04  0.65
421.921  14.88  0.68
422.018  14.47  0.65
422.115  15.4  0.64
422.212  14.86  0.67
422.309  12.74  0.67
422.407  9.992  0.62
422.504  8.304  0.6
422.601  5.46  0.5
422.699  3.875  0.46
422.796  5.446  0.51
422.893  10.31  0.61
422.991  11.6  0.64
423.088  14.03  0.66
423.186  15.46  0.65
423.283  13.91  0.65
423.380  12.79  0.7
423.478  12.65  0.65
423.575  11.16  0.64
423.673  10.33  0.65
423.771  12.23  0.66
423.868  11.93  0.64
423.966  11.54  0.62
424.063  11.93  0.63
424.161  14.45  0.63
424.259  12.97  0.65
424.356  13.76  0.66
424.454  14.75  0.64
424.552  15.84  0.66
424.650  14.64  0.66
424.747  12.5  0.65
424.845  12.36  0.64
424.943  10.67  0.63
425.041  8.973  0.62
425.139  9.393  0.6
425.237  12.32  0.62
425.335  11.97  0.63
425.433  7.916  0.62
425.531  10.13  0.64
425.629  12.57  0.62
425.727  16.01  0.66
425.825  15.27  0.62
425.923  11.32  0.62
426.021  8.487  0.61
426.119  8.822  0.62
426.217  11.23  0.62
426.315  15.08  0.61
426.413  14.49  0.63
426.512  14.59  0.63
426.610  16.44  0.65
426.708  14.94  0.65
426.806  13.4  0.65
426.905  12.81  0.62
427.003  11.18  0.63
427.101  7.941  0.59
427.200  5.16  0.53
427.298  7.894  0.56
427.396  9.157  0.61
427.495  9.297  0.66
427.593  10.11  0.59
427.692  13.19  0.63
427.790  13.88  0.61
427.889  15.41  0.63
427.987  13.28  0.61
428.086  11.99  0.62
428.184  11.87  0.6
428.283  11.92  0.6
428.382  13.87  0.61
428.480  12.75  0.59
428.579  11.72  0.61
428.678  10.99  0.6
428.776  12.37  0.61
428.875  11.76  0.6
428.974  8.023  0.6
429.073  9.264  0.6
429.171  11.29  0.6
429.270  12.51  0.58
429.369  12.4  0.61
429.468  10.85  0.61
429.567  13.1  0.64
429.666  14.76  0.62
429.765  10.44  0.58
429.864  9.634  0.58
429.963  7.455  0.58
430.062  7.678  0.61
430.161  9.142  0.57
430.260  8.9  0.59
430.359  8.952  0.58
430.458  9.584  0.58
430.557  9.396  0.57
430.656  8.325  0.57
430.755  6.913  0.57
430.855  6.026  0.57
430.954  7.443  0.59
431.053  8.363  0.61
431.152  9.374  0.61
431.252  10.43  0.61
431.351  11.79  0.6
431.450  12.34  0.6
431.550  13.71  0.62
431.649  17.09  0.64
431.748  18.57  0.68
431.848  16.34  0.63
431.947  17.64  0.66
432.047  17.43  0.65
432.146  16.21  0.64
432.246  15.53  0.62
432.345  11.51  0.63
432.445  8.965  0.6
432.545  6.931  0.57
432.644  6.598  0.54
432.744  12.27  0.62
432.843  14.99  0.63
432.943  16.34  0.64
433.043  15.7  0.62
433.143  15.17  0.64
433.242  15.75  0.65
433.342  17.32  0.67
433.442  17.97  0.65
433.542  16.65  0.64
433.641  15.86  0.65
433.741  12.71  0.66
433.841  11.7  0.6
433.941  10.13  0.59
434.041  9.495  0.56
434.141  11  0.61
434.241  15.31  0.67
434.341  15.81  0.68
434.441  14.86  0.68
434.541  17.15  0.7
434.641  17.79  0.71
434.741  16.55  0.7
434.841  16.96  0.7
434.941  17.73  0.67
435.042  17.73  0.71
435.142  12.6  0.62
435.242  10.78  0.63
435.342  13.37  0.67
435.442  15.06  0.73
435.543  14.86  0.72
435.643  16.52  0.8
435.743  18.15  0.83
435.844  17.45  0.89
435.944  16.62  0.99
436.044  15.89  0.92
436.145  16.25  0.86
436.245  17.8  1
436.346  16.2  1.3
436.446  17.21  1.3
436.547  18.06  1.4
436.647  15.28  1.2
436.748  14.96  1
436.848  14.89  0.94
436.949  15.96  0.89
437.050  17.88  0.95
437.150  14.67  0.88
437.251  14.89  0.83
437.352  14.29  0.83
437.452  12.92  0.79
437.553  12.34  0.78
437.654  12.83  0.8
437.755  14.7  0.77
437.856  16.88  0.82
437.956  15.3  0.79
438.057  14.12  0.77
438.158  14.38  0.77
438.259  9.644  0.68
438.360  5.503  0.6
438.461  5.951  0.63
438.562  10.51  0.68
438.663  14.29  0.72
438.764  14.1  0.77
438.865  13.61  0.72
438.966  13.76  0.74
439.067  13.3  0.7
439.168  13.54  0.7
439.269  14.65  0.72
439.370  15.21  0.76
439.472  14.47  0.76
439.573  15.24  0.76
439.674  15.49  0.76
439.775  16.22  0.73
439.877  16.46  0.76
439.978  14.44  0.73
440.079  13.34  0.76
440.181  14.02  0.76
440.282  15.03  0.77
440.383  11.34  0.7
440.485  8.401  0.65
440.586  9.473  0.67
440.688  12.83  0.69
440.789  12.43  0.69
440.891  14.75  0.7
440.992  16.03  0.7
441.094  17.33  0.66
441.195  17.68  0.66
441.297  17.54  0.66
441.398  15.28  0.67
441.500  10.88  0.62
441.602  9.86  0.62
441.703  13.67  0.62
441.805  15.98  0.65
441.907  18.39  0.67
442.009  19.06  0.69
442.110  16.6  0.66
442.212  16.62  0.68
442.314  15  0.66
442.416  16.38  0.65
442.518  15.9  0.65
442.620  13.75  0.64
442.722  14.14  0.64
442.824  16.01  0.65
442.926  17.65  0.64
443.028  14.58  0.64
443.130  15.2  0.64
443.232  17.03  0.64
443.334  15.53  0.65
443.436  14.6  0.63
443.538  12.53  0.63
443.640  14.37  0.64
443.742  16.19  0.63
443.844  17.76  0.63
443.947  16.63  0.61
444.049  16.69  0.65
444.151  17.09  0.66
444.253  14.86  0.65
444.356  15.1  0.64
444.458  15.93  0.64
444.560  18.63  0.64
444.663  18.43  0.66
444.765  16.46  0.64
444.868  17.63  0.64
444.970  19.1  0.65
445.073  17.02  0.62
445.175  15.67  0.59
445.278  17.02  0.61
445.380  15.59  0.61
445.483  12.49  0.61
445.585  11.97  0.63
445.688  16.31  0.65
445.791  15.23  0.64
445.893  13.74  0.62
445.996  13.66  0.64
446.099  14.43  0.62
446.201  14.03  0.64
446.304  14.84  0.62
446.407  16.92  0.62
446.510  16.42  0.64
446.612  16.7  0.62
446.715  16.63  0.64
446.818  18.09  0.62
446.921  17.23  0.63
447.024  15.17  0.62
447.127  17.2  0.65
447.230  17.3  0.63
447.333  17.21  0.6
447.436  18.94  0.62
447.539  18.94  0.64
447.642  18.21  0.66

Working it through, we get 0.531 nm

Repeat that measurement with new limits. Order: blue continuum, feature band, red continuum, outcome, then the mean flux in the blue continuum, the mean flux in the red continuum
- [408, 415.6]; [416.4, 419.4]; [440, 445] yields 0.22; 13.2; 15.3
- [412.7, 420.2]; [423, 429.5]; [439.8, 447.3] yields 0.70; 12.5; 15.4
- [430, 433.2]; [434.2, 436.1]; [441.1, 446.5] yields -0.44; 11.7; 15.7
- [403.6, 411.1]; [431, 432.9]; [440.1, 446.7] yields 0.17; 12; 15.3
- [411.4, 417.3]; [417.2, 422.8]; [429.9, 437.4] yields 0.45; 13.2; 13.8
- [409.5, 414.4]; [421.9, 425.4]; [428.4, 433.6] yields 0.15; 13.2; 12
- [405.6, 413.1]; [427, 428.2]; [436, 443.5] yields 0.27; 12.7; 14.5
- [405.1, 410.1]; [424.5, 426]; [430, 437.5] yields 0.14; 12.1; 13.8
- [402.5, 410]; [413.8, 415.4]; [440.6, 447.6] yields 0.04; 11.8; 15.8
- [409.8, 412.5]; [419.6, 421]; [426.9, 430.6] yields -0.01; 13.6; 10.8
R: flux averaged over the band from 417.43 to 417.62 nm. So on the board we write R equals 12.2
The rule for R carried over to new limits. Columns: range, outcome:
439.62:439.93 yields 16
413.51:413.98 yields 13.8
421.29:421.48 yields 13.6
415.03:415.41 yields 12.6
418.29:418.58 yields 13.2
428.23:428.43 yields 12.8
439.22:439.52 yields 14.7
